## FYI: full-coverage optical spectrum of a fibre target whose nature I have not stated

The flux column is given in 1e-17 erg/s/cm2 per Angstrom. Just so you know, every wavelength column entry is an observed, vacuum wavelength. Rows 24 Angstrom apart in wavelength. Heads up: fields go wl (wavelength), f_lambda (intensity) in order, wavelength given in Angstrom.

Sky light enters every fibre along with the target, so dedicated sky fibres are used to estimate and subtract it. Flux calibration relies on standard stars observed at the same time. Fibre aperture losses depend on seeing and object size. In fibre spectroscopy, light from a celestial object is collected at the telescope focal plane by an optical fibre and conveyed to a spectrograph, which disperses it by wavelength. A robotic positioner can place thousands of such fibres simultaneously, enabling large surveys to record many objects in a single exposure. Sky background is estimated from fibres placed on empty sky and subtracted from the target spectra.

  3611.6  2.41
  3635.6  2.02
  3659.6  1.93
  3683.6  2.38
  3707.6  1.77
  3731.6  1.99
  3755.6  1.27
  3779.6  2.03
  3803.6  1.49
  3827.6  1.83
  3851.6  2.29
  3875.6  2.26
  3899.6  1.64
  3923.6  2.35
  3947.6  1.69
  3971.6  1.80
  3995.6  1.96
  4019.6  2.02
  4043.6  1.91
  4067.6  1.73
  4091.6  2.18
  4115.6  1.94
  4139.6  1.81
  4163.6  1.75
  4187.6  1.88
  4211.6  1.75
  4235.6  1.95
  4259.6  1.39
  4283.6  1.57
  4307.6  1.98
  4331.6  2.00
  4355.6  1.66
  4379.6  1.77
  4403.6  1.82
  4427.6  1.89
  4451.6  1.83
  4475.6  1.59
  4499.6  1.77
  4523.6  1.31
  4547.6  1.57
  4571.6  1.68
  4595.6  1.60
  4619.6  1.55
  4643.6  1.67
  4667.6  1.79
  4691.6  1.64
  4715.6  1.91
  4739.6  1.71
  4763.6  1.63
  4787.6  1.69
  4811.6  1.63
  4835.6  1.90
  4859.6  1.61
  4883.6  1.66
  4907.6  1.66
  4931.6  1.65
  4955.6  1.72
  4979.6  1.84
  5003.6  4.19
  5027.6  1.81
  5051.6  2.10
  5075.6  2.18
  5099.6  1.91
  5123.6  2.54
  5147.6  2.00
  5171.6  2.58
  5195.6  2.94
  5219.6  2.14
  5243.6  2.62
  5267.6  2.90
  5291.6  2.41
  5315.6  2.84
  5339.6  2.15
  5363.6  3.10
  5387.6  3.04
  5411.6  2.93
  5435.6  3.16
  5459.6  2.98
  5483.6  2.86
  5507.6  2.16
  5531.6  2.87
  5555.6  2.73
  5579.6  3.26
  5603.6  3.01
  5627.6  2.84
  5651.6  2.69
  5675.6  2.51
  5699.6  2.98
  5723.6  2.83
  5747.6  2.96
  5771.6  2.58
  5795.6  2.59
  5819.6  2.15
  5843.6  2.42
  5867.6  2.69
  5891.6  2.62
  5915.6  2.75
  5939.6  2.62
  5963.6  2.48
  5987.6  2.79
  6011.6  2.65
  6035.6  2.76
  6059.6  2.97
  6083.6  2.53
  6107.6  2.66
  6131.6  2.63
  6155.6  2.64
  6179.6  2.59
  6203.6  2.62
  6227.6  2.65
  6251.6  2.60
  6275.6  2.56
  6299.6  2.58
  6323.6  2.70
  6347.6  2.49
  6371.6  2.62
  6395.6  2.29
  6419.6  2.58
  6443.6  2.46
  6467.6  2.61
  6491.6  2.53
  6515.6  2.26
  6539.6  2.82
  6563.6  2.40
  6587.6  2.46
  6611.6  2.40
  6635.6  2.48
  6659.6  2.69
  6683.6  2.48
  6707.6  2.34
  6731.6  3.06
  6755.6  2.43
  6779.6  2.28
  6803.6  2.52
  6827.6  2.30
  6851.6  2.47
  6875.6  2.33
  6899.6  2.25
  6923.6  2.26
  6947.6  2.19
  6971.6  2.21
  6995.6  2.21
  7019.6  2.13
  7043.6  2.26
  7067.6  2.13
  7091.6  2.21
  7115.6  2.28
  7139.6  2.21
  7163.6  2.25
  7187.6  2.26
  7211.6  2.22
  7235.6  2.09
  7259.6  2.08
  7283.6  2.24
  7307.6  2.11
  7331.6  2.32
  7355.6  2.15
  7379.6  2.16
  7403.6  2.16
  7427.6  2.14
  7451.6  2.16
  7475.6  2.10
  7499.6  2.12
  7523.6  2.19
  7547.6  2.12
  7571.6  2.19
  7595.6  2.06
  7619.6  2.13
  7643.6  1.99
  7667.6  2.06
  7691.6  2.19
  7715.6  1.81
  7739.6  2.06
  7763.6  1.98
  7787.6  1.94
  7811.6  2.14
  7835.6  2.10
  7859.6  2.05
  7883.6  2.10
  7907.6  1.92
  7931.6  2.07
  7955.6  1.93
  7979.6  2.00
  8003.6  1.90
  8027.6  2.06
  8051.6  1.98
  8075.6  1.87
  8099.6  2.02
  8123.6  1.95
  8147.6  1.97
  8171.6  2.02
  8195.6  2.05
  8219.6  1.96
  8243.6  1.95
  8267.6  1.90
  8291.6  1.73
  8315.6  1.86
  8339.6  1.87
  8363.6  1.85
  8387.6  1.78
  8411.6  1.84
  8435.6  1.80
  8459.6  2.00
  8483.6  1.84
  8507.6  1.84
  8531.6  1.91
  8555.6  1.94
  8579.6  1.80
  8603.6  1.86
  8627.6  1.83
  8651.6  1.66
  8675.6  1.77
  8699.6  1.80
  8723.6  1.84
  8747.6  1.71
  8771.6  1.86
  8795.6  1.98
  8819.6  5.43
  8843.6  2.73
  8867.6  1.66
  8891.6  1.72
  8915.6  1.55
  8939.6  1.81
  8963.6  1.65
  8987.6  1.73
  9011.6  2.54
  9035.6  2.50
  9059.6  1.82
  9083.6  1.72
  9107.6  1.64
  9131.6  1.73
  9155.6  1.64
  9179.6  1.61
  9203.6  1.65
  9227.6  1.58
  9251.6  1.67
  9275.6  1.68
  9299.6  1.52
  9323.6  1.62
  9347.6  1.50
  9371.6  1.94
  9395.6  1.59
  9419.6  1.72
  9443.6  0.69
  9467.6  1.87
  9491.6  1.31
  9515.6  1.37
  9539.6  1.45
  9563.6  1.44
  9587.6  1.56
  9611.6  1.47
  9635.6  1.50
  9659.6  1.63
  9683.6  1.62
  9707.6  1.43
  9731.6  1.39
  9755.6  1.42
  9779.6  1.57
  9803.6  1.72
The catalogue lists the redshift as 0.343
